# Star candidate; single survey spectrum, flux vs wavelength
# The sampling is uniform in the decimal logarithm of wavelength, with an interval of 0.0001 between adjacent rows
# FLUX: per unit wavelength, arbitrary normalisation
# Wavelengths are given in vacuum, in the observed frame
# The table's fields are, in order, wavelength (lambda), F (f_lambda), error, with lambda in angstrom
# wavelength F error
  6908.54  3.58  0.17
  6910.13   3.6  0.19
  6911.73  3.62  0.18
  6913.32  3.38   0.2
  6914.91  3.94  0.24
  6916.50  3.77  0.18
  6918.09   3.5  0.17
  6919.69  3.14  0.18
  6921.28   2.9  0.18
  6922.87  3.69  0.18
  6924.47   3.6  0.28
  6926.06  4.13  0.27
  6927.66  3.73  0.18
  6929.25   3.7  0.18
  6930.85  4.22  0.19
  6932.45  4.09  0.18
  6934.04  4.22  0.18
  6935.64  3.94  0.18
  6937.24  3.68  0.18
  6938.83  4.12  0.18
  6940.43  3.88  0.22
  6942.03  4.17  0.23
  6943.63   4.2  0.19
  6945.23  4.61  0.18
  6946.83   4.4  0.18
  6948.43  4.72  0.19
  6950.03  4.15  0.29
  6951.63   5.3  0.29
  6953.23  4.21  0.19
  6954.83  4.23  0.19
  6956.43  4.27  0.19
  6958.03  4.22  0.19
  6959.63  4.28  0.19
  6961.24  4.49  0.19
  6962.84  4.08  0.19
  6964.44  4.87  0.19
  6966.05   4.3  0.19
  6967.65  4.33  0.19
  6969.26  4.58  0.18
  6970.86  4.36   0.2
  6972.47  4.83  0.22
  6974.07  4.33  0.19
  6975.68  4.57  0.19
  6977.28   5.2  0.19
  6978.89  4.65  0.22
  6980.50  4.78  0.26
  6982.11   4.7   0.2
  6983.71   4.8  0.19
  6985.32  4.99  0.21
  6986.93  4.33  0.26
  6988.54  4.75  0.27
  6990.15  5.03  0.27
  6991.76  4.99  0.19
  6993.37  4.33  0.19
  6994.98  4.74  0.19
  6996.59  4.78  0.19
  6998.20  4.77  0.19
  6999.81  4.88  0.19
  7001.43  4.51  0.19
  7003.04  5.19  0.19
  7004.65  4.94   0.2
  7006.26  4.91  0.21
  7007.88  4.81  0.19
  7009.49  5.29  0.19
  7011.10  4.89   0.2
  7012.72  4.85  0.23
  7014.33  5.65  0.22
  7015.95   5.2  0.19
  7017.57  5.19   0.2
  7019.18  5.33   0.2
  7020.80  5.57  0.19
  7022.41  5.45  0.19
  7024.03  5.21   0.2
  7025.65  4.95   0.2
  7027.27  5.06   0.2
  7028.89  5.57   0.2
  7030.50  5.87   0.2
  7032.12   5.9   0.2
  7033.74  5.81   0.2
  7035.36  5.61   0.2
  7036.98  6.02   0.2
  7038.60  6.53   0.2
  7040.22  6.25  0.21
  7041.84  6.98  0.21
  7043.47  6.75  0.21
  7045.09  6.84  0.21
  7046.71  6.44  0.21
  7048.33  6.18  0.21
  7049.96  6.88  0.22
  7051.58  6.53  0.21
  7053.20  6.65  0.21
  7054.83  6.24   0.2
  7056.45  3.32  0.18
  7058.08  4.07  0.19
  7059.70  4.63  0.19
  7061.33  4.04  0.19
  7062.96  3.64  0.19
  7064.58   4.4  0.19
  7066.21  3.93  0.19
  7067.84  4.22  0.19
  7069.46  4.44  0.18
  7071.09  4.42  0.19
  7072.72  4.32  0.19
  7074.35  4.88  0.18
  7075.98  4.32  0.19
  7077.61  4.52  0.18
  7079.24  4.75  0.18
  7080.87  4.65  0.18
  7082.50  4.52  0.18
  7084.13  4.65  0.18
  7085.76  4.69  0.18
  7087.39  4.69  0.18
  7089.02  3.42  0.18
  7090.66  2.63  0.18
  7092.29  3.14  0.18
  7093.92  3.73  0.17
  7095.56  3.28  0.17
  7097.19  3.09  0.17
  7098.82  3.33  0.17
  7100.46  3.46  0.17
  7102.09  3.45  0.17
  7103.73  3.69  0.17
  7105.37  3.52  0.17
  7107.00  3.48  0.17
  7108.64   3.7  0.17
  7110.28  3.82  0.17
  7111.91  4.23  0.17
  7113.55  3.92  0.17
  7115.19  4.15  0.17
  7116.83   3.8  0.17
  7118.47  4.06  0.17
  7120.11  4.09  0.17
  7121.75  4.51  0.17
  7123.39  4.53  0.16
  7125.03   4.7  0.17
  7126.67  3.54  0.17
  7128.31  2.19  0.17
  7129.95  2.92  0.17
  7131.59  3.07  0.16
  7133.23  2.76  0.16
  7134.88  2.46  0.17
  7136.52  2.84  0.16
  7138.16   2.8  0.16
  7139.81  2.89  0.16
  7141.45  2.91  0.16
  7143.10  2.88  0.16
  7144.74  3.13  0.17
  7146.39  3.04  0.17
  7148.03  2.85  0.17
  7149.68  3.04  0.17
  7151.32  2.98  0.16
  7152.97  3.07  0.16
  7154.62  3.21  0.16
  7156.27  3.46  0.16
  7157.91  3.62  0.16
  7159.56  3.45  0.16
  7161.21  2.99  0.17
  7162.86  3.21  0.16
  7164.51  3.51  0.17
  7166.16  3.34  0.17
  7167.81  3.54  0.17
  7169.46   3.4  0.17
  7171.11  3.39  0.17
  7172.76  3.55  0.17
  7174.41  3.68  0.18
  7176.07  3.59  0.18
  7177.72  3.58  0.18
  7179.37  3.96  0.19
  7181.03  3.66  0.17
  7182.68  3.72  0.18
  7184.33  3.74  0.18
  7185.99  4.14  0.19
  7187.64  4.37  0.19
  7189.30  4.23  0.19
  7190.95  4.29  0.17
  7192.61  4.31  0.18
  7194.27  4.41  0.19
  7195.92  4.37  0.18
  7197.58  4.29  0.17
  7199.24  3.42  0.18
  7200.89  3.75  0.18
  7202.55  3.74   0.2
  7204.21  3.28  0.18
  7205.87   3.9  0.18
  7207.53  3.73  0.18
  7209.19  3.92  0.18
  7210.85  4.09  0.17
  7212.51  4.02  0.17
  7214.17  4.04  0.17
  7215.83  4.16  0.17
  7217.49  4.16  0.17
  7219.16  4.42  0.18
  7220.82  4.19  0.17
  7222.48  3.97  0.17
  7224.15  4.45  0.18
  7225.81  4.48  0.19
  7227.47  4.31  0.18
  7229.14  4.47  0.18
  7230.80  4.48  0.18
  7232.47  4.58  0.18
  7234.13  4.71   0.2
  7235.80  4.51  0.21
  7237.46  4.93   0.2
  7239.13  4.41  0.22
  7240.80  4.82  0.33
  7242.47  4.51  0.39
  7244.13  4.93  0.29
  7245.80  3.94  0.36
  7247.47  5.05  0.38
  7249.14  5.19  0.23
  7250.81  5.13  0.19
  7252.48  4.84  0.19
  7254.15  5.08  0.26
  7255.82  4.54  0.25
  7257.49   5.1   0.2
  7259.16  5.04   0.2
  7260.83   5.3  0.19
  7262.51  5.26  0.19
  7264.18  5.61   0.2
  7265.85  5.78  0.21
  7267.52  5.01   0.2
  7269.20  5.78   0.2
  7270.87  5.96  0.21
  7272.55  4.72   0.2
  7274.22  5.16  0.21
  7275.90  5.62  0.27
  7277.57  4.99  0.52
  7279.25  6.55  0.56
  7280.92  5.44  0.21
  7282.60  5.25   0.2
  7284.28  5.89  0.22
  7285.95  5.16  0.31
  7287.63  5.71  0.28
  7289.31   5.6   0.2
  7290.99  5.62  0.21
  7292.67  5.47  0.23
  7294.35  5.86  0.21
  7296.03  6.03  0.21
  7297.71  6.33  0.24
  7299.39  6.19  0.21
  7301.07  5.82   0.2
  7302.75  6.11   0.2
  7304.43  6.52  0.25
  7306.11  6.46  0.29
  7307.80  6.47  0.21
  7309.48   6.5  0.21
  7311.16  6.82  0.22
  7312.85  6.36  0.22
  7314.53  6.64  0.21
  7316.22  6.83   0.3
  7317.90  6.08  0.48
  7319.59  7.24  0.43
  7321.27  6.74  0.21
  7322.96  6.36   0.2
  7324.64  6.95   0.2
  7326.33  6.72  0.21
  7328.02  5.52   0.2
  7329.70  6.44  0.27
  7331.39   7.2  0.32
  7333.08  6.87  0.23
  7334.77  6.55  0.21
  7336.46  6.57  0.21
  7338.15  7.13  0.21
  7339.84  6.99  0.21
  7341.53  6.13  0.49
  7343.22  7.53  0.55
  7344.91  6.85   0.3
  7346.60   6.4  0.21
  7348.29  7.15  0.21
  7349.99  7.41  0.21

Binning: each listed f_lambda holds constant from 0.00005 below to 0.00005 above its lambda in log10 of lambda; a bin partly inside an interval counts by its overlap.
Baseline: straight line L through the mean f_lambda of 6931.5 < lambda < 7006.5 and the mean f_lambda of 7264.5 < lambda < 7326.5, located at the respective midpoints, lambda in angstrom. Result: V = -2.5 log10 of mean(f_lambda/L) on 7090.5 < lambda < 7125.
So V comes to 0.350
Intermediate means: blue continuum 4.52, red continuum 6.01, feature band 3.74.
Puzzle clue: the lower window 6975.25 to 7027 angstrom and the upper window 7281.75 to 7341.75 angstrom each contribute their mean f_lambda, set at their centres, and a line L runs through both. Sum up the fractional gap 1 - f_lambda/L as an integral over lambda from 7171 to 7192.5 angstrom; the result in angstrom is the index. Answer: 7.0 angstrom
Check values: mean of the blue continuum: 4.95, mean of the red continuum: 6.31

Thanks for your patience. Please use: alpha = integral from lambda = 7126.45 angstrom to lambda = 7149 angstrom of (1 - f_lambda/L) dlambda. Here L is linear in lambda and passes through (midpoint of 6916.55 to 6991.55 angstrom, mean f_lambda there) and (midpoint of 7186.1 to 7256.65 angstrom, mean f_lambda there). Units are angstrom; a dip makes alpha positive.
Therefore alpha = 7.64 angstrom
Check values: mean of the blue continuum 4.29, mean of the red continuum 4.34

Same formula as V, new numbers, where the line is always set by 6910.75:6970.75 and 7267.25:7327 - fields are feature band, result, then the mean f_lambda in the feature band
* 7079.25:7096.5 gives 0.22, 3.97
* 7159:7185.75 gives 0.45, 3.53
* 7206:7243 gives 0.29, 4.32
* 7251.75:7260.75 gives 0.17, 4.96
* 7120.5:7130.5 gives 0.33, 3.77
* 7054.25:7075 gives 0.10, 4.32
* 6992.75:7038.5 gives -0.16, 5.21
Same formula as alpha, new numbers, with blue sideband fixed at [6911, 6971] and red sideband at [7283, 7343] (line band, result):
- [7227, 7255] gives 5.7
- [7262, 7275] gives 1.4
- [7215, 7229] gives 3.7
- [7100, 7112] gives 3.4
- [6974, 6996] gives -2.0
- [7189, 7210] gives 6.3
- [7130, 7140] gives 4.7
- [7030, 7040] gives -2.8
